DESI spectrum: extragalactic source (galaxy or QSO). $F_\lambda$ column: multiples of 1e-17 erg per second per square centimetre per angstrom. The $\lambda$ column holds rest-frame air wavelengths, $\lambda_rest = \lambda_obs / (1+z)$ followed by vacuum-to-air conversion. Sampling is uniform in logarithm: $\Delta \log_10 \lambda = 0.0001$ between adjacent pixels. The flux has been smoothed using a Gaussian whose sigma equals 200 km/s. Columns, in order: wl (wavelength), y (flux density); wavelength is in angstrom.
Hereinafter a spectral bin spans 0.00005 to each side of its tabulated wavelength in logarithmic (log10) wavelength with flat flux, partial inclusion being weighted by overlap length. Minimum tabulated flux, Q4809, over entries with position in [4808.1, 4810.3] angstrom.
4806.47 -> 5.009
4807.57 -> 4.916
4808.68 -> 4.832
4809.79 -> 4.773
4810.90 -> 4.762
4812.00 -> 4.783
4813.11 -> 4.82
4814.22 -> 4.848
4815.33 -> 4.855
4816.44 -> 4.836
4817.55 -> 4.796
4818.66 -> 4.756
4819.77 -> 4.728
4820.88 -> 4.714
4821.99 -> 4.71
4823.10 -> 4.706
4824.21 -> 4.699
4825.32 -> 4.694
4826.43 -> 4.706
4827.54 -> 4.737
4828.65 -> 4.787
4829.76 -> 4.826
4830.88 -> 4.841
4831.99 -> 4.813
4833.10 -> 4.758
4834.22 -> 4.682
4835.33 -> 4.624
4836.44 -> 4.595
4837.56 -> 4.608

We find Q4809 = 4.773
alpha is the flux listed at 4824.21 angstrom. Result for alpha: 4.699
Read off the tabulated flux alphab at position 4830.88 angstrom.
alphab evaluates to 4.841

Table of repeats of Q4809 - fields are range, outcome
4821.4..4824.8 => 4.699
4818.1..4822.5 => 4.71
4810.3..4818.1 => 4.762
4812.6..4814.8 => 4.82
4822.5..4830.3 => 4.694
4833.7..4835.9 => 4.624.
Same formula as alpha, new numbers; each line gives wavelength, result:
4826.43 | 4.706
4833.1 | 4.758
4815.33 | 4.855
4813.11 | 4.82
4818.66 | 4.756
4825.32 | 4.694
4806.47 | 5.009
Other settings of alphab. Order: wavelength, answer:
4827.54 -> 4.737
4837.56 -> 4.608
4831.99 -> 4.813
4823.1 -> 4.706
